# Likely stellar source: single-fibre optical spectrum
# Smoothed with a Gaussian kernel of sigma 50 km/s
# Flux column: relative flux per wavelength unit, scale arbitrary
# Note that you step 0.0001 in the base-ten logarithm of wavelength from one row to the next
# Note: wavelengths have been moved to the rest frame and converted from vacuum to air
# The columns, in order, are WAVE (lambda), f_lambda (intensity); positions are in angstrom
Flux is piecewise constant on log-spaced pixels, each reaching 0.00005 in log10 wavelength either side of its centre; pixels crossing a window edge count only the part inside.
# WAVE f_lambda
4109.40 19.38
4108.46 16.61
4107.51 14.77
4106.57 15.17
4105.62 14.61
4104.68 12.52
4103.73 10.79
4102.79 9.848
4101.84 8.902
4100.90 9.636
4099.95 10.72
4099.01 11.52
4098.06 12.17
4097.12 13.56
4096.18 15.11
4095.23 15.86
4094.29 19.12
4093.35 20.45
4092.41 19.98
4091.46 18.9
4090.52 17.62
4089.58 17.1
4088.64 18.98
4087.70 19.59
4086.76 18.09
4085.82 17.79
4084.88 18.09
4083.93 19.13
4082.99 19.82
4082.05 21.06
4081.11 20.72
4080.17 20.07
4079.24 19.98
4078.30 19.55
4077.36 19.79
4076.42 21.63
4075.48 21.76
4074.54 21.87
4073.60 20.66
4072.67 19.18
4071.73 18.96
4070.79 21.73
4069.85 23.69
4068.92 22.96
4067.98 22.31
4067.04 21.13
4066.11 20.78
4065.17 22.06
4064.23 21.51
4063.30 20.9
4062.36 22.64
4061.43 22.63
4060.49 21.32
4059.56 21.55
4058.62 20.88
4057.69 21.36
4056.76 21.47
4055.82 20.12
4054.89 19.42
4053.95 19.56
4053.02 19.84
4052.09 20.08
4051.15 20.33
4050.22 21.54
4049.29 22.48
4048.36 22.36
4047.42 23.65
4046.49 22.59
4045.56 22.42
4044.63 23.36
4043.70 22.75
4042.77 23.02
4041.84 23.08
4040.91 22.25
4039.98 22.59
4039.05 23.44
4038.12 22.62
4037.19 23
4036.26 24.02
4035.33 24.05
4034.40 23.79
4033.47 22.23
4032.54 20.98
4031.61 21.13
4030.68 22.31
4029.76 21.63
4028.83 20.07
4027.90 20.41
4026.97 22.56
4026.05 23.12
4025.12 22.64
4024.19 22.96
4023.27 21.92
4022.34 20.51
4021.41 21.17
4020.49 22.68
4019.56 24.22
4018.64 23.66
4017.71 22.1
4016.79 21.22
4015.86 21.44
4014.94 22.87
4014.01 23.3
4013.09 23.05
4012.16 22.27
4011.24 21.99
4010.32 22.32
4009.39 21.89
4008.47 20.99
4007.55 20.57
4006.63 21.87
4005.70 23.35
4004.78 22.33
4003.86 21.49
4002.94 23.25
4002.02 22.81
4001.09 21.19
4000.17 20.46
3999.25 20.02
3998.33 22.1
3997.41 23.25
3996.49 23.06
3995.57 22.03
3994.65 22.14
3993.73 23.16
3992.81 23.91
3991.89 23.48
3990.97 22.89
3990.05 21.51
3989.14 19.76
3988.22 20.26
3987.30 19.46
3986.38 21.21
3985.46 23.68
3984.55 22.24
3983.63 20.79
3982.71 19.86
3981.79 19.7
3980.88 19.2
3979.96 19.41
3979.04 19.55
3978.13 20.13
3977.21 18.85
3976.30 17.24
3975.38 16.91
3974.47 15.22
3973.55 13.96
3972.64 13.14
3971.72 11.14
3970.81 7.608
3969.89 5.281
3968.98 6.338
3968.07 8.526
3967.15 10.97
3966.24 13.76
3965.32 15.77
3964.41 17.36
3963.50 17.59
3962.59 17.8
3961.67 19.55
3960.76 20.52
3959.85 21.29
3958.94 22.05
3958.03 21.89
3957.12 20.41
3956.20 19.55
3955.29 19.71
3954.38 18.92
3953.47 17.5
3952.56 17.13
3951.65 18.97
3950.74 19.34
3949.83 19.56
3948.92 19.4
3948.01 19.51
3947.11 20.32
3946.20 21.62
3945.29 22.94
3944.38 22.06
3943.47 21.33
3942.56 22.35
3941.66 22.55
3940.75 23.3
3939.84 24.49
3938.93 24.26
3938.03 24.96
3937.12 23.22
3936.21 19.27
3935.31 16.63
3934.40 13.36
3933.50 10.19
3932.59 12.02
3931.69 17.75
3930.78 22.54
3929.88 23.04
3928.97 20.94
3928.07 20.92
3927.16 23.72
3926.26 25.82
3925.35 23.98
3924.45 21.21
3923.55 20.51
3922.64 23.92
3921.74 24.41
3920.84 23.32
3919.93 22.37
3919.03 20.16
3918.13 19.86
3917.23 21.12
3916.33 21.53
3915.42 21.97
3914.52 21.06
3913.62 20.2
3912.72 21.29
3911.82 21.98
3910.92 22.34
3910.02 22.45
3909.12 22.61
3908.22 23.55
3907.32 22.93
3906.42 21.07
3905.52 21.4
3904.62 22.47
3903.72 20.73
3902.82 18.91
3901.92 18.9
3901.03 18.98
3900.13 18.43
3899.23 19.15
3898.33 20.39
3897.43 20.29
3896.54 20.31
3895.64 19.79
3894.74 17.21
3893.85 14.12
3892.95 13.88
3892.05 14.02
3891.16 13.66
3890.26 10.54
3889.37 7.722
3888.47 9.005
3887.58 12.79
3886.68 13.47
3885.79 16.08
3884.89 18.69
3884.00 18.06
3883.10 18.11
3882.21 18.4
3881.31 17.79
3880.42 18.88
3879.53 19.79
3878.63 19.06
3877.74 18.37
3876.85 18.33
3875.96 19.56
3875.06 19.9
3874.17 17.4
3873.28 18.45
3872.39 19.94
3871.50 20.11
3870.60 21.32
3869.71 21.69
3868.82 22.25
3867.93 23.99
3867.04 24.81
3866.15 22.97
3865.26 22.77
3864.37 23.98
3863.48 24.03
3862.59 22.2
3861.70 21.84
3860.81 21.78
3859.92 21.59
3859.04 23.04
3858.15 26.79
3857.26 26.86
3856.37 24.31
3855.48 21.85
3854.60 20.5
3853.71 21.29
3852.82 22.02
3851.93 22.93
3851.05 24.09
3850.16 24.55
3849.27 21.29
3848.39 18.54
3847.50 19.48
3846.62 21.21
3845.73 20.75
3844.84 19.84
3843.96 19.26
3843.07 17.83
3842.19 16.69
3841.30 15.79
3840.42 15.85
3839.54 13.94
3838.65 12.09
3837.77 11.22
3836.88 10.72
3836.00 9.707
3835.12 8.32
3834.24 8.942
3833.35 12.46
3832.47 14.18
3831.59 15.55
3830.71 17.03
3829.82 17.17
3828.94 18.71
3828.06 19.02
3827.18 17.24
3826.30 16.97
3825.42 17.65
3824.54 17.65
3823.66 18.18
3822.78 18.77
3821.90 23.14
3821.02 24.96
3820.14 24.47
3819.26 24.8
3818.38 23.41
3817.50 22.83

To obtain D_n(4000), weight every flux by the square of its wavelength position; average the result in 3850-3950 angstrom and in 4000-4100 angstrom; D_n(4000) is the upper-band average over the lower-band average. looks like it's 1.11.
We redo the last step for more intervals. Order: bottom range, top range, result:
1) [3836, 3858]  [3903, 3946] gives 1.16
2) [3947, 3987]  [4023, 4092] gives 1.27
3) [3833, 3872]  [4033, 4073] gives 1.23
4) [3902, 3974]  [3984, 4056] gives 1.18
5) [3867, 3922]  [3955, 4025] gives 1.09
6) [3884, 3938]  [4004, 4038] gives 1.22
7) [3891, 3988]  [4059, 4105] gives 1.03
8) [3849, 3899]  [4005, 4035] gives 1.22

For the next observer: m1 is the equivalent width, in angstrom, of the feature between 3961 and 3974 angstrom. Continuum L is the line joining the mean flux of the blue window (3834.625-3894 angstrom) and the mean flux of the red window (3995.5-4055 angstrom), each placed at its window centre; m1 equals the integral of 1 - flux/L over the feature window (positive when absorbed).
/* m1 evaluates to 5.0 angstrom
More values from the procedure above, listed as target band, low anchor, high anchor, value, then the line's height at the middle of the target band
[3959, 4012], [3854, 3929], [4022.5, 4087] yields 4.66 angstrom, 20.9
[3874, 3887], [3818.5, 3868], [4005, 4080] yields 1.10 angstrom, 19.9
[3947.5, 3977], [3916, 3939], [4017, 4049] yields 6.80 angstrom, 21.3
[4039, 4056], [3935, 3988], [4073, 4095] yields -2.23 angstrom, 19.3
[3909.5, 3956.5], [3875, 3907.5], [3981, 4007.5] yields -3.95 angstrom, 19.3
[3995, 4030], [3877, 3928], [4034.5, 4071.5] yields -1.32 angstrom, 21.3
